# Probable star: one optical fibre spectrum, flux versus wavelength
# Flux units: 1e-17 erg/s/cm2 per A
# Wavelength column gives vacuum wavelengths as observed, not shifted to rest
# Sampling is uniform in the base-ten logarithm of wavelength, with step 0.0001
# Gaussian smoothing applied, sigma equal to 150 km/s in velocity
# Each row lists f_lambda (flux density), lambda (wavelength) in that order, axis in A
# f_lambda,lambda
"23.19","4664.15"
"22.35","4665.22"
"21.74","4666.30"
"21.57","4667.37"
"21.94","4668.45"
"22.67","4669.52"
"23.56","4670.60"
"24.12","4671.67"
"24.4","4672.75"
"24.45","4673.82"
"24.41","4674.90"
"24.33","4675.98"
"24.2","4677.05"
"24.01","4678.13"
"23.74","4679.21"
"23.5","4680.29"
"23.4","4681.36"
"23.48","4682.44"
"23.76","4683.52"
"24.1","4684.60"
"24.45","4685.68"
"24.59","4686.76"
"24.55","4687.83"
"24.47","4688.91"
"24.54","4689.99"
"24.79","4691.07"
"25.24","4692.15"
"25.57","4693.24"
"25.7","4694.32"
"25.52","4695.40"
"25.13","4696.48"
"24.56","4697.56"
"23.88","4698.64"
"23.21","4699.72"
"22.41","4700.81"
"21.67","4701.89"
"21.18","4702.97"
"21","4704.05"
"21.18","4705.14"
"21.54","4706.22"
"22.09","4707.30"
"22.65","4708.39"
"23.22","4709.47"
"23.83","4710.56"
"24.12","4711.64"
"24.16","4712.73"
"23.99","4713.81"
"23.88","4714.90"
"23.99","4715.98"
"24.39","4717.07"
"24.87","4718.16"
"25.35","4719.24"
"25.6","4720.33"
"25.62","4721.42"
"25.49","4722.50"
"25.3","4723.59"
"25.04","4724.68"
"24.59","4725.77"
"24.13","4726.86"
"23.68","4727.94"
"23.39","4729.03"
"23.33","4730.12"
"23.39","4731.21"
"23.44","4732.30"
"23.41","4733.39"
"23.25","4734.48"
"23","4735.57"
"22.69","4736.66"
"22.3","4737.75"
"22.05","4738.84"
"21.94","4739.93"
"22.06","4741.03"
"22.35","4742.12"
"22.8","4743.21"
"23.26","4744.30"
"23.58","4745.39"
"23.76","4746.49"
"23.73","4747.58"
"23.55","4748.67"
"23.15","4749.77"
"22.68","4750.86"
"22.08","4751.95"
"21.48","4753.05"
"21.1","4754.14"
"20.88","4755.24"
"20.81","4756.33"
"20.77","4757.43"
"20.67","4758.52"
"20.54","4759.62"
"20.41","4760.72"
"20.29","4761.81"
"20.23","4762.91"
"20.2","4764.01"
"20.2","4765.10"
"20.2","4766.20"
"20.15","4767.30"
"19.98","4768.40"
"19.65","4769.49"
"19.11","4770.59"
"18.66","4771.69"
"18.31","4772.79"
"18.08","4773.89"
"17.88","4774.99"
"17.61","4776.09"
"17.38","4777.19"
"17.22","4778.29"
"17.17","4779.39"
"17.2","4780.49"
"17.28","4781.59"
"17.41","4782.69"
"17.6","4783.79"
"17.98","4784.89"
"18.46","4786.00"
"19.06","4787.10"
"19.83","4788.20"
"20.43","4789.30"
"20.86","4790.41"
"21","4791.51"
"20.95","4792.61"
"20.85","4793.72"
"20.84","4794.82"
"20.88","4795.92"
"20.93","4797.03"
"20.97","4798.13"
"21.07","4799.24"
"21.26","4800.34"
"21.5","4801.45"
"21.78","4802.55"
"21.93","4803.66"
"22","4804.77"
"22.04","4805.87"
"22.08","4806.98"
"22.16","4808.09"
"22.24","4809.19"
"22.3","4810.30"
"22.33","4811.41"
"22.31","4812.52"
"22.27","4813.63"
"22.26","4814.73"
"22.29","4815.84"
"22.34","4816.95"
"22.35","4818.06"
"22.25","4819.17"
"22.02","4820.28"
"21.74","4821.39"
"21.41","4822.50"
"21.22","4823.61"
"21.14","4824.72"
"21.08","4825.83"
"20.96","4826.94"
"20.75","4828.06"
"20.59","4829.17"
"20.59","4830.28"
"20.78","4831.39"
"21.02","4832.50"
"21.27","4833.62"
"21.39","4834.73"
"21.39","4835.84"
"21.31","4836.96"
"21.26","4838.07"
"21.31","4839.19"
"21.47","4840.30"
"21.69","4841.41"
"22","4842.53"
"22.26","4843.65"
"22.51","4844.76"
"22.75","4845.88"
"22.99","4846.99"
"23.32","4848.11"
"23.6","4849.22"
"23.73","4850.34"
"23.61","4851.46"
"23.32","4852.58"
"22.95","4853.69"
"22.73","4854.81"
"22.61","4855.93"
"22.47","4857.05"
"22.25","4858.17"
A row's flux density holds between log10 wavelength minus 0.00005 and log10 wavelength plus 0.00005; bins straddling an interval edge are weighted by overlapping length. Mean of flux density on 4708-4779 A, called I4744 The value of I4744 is 22.1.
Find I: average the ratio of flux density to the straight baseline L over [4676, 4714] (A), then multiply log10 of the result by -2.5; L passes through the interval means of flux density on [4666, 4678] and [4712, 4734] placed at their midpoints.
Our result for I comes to 0.01 mag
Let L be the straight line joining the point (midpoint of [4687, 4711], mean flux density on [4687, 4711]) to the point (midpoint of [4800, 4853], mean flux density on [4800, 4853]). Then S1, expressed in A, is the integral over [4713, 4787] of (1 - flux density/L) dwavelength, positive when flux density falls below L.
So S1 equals 4.4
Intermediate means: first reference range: 23.6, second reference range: 21.9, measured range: 21.6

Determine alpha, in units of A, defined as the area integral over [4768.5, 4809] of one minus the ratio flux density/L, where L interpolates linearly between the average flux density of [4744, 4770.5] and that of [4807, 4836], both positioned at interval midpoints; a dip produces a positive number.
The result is 3.31 A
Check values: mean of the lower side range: 21.3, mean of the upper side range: 21.6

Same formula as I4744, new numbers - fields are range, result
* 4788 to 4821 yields 21.6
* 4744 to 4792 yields 20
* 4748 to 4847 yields 20.8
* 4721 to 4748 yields 23.5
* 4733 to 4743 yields 22.6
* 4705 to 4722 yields 23.9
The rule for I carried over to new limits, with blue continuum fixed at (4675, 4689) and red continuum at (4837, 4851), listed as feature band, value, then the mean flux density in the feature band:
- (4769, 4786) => 0.27 mag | 17.9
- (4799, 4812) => 0.04 mag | 21.9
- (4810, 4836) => 0.05 mag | 21.6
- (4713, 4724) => -0.05 mag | 24.8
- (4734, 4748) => 0.03 mag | 22.8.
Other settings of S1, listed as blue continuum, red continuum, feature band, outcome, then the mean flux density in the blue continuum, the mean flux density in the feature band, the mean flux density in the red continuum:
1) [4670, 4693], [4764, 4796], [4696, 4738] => -2.41 A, 24.2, 23.6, 19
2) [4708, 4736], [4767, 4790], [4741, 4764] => -0.89 A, 24.1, 21.9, 18.4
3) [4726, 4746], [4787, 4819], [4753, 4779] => 3.21 A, 23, 19.6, 21.5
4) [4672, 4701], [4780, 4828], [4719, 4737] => -0.79 A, 24.3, 24.2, 21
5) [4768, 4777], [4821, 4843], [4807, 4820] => -1.19 A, 18.6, 22.3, 21.2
